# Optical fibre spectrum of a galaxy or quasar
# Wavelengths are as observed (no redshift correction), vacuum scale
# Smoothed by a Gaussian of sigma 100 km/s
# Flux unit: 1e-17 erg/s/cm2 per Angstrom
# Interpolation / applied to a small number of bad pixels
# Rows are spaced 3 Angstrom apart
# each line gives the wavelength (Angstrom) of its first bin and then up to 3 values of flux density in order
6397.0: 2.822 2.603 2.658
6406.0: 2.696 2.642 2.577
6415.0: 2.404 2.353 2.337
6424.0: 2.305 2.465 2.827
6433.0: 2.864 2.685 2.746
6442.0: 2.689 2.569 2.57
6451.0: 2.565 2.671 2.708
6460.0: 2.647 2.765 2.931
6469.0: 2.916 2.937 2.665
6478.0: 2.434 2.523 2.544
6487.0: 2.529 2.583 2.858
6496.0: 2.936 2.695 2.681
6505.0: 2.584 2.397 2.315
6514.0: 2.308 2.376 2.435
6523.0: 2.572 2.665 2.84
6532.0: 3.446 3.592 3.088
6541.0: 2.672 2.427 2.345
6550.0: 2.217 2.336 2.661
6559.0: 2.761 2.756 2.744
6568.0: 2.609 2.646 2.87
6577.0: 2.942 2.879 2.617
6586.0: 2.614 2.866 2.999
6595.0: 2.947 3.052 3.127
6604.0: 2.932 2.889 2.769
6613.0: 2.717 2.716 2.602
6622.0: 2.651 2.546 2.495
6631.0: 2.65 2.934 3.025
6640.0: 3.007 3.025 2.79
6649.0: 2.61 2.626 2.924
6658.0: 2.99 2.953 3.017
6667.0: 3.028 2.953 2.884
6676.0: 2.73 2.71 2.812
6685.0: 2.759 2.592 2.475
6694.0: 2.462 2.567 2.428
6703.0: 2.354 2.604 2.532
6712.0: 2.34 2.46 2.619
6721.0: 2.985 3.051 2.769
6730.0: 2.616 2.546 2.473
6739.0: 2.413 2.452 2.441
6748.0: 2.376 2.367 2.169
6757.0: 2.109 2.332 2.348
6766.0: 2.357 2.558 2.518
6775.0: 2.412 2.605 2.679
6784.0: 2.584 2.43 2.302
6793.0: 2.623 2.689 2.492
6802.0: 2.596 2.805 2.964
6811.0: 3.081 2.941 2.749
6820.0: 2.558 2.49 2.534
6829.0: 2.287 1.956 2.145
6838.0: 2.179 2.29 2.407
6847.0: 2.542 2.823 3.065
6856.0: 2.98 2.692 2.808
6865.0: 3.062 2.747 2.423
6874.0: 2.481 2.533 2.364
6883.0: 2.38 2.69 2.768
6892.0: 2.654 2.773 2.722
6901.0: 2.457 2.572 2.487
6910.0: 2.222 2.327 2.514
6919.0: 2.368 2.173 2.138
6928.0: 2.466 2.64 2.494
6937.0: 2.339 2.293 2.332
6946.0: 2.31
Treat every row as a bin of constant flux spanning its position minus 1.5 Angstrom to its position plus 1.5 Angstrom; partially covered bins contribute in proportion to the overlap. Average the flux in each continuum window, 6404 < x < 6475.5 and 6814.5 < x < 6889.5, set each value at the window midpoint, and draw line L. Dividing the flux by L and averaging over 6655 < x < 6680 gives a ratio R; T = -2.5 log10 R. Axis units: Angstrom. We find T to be -0.12 mag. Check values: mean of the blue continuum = 2.65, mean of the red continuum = 2.56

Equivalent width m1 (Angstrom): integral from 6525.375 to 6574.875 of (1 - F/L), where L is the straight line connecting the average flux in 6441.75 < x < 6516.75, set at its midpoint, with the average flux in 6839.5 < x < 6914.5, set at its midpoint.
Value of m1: -2.15 Angstrom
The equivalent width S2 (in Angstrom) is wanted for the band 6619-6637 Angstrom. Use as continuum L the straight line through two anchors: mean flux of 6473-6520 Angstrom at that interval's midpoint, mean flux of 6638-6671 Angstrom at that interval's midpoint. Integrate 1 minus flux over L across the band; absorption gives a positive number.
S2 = 1.04 Angstrom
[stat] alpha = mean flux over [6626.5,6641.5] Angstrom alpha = 2.82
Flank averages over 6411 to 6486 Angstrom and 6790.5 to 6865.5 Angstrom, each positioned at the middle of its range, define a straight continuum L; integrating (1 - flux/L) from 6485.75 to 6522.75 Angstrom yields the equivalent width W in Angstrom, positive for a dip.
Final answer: 1.0 Angstrom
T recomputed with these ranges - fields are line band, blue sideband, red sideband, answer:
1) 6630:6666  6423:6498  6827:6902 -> -0.101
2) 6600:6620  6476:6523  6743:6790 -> -0.133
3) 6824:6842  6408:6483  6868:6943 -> 0.120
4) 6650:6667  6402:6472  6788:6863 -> -0.114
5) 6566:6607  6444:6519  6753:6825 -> -0.099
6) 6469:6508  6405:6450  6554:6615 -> 0.003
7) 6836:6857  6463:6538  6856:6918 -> 0.005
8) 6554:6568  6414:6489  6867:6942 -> -0.046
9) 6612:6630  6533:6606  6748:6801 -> 0.033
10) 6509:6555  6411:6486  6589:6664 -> 0.035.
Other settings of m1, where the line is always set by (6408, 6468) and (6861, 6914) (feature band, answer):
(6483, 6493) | 0.1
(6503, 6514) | 0.8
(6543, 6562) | 0.9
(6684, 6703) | 0.5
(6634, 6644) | -1.6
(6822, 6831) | 0.6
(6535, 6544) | -1.1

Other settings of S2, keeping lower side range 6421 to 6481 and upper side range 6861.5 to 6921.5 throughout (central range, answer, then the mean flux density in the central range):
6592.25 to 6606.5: -2.0 Angstrom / 3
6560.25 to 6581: -1.1 Angstrom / 2.78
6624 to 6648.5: -1.7 Angstrom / 2.81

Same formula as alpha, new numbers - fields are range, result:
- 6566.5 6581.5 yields 2.79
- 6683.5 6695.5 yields 2.57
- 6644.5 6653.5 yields 2.68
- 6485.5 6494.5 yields 2.66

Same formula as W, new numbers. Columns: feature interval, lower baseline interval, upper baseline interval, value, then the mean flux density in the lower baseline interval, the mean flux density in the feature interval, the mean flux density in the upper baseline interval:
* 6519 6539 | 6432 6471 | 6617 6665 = -1.5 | 2.72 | 2.96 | 2.8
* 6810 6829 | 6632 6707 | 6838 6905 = -0.1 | 2.77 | 2.68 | 2.64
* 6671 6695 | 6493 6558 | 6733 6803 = -1.6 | 2.65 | 2.69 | 2.45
